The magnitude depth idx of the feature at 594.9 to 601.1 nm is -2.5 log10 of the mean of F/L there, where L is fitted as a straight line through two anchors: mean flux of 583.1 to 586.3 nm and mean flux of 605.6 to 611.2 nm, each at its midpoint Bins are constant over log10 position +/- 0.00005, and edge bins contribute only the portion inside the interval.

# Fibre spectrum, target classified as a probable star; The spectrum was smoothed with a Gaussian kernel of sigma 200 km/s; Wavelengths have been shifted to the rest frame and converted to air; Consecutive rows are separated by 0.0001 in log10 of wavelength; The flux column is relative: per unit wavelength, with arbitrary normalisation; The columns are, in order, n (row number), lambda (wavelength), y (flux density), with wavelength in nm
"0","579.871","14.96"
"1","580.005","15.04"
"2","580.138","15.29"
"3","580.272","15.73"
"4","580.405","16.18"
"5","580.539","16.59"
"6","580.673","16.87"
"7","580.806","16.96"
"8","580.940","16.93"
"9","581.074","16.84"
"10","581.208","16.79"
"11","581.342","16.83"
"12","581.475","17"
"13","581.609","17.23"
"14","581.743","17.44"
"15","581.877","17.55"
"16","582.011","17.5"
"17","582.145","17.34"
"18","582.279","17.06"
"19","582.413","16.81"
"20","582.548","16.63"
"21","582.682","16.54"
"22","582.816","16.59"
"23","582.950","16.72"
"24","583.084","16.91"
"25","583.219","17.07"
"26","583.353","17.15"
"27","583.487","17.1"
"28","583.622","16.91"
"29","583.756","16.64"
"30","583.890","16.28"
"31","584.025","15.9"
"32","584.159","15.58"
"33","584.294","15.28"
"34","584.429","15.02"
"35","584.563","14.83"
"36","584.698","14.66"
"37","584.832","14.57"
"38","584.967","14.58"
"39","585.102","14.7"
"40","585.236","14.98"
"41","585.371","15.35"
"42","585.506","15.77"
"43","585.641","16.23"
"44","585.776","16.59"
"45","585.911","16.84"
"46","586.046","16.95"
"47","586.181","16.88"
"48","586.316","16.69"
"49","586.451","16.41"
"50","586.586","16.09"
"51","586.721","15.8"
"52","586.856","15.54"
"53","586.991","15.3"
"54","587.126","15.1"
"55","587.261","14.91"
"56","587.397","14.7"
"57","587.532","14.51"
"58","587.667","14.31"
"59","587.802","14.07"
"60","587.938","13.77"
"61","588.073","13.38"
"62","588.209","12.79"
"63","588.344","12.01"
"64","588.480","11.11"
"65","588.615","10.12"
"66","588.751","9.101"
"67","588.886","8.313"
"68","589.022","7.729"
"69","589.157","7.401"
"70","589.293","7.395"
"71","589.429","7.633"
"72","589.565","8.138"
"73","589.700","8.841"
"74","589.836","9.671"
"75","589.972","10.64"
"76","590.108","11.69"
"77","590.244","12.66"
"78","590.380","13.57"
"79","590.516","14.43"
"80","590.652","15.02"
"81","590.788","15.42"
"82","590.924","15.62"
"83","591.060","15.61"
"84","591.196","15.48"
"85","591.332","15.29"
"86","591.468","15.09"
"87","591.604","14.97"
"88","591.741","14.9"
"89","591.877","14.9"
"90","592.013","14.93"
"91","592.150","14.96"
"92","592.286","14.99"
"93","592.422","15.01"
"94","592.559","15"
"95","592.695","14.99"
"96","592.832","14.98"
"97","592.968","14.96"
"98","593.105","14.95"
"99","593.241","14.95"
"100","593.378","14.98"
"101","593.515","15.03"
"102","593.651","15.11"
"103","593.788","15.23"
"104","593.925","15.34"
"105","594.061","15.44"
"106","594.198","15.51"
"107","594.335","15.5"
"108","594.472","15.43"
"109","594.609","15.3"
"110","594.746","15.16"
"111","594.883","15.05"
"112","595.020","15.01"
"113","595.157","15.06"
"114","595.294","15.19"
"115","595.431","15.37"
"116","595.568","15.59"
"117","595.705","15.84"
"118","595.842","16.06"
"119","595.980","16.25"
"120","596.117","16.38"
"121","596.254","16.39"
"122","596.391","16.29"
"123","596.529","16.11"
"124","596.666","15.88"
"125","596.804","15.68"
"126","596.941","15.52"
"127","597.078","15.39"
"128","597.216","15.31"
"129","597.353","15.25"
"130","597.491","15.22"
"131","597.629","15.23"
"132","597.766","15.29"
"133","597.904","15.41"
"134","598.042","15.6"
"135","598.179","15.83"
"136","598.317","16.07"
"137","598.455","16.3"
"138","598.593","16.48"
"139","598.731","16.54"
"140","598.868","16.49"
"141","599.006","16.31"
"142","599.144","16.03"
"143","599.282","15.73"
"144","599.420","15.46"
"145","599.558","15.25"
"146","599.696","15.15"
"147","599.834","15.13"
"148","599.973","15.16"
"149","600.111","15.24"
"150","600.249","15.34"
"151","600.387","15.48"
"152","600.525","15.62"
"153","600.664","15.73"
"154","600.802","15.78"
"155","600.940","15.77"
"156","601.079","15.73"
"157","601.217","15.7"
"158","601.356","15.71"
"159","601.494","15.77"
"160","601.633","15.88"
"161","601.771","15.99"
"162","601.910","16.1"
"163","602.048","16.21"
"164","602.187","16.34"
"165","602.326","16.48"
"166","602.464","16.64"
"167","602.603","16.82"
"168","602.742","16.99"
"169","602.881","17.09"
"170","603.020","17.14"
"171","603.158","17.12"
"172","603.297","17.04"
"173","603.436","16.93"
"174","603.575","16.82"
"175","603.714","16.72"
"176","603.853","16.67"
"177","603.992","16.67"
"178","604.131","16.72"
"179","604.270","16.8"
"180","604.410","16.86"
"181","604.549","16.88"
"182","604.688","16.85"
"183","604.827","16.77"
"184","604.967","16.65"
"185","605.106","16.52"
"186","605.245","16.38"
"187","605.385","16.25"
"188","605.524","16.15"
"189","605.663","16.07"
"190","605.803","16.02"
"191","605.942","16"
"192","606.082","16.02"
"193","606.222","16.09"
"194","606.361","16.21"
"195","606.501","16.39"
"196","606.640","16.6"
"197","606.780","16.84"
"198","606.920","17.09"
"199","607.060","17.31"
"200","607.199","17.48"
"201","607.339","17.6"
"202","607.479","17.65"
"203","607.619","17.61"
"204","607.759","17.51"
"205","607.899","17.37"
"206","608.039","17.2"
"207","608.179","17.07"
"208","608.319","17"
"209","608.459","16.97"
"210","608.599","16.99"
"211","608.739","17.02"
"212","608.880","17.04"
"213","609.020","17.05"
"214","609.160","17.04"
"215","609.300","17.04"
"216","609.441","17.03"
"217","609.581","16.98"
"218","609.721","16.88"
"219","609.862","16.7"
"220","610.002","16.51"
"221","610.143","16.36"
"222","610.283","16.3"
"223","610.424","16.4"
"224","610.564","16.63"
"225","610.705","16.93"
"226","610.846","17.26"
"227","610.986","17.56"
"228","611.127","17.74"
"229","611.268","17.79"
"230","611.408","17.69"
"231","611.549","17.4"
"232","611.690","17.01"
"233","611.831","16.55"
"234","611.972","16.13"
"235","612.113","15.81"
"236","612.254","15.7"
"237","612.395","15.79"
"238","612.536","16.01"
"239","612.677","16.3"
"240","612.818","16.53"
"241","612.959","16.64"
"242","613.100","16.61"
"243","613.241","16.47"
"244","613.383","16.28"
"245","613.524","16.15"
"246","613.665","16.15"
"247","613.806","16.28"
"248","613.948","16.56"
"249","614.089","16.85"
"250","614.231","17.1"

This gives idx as 0.05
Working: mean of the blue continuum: 15.9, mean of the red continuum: 16.9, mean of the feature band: 15.7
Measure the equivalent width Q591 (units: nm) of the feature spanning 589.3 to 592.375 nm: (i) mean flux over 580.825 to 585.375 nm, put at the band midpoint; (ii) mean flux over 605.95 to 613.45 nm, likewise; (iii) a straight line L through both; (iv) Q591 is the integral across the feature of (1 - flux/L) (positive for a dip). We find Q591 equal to 0.599 nm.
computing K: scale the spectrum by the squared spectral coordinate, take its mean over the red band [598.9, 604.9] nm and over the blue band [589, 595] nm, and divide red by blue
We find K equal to 1.2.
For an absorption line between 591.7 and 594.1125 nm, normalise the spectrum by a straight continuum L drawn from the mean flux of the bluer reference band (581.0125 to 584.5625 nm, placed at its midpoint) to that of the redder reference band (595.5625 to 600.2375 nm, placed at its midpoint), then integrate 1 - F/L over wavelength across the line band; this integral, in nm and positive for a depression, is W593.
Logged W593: 0.15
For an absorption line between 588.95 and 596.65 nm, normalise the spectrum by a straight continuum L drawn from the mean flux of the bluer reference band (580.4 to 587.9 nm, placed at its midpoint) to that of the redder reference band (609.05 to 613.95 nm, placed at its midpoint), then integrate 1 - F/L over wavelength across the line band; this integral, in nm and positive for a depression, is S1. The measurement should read 1.00 nm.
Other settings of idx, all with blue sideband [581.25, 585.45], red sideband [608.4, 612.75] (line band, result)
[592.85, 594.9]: 0.088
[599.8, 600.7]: 0.083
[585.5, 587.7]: 0.035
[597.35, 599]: 0.048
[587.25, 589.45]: 0.398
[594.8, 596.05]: 0.069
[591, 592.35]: 0.091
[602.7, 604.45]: -0.015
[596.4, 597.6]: 0.066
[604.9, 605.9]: 0.026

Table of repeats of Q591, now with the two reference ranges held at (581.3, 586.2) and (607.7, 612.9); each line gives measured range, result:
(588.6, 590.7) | 0.81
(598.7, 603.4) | 0.18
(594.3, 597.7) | 0.20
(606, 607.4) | 0.00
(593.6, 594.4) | 0.06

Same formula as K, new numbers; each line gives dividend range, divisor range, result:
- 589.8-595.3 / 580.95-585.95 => 0.93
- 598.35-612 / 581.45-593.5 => 1.21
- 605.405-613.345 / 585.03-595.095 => 1.28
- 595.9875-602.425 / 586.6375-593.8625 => 1.22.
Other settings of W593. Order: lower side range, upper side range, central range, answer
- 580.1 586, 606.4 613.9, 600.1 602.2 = 0.11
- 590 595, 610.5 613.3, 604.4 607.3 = -0.07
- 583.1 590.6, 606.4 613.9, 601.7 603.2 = -0.07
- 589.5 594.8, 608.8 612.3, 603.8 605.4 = -0.06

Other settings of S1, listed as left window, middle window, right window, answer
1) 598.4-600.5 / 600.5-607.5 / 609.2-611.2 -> -0.12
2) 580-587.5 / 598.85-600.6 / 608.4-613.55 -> 0.10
